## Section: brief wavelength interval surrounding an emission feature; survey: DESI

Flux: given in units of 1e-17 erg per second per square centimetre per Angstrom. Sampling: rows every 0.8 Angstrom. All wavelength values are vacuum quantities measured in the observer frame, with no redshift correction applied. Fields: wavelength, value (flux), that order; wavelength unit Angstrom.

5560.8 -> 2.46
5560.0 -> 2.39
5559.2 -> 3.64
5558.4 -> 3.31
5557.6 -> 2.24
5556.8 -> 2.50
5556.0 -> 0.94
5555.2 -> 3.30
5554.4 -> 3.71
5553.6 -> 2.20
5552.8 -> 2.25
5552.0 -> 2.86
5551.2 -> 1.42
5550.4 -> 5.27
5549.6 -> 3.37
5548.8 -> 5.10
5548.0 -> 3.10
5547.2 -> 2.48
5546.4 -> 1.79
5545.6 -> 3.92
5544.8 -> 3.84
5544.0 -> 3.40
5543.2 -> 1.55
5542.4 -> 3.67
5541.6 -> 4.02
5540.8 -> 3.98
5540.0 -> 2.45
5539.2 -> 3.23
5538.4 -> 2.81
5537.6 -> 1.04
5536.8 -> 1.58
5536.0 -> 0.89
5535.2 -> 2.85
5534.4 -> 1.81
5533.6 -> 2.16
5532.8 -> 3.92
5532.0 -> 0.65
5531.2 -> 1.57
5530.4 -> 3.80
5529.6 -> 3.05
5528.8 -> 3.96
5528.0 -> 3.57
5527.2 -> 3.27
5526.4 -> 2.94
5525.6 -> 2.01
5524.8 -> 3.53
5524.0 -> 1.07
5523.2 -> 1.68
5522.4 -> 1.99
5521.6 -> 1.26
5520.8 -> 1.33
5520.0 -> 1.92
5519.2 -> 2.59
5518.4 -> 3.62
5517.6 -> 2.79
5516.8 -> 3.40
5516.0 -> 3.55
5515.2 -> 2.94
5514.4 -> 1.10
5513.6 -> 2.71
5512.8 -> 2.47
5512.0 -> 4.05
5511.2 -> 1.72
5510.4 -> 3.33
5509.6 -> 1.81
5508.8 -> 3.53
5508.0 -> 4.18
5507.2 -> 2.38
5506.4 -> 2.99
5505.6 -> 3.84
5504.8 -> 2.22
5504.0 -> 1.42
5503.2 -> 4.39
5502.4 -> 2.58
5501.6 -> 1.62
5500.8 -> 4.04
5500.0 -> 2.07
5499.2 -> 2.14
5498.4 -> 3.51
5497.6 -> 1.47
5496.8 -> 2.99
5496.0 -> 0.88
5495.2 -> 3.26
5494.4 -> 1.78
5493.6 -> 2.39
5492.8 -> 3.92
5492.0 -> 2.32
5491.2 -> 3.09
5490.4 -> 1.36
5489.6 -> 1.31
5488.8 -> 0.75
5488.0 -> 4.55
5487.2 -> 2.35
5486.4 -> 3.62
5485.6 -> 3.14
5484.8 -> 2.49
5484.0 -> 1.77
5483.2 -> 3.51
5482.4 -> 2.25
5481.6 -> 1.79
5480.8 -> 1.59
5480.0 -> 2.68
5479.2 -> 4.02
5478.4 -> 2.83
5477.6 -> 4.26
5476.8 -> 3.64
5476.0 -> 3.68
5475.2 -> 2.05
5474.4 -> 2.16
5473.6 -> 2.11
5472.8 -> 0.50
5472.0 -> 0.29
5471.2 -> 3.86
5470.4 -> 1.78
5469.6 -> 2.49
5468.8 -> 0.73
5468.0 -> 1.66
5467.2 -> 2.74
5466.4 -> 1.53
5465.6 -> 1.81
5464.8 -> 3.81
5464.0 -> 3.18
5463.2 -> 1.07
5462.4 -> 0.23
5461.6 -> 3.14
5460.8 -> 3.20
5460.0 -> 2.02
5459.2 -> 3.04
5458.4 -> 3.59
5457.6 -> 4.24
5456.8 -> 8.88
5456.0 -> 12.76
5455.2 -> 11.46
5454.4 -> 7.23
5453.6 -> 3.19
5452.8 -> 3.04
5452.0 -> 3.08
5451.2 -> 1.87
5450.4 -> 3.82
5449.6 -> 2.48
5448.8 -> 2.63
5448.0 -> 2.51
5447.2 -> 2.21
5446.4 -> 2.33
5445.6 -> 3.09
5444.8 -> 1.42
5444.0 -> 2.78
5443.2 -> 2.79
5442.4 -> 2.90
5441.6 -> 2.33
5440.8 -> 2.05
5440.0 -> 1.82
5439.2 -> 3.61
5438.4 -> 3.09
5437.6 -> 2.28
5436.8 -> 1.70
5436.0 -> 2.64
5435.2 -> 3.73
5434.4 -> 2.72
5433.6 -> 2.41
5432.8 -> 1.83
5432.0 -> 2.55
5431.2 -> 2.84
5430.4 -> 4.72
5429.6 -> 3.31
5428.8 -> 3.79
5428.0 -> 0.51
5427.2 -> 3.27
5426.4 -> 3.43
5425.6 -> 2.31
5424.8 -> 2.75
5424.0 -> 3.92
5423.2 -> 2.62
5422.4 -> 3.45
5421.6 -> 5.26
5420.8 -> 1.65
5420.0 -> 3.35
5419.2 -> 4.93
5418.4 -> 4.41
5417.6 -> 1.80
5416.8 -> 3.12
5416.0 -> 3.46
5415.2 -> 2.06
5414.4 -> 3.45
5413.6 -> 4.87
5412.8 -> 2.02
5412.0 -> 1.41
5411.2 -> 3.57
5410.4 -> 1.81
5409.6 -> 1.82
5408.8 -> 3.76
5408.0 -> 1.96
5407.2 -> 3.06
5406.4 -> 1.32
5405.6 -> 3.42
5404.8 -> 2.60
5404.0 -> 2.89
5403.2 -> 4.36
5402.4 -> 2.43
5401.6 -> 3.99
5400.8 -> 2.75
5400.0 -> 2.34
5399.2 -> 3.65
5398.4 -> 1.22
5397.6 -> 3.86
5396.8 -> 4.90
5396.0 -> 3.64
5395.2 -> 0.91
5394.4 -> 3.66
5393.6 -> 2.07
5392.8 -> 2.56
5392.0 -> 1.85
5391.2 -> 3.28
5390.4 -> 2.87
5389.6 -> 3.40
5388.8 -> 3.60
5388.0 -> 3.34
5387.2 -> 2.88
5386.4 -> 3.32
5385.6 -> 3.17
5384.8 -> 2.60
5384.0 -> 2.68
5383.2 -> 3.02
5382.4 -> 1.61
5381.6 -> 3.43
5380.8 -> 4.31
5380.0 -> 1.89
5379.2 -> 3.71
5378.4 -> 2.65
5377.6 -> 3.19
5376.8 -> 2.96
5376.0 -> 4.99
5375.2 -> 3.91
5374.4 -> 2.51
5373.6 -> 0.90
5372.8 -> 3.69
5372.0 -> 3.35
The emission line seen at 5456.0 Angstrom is Hbeta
